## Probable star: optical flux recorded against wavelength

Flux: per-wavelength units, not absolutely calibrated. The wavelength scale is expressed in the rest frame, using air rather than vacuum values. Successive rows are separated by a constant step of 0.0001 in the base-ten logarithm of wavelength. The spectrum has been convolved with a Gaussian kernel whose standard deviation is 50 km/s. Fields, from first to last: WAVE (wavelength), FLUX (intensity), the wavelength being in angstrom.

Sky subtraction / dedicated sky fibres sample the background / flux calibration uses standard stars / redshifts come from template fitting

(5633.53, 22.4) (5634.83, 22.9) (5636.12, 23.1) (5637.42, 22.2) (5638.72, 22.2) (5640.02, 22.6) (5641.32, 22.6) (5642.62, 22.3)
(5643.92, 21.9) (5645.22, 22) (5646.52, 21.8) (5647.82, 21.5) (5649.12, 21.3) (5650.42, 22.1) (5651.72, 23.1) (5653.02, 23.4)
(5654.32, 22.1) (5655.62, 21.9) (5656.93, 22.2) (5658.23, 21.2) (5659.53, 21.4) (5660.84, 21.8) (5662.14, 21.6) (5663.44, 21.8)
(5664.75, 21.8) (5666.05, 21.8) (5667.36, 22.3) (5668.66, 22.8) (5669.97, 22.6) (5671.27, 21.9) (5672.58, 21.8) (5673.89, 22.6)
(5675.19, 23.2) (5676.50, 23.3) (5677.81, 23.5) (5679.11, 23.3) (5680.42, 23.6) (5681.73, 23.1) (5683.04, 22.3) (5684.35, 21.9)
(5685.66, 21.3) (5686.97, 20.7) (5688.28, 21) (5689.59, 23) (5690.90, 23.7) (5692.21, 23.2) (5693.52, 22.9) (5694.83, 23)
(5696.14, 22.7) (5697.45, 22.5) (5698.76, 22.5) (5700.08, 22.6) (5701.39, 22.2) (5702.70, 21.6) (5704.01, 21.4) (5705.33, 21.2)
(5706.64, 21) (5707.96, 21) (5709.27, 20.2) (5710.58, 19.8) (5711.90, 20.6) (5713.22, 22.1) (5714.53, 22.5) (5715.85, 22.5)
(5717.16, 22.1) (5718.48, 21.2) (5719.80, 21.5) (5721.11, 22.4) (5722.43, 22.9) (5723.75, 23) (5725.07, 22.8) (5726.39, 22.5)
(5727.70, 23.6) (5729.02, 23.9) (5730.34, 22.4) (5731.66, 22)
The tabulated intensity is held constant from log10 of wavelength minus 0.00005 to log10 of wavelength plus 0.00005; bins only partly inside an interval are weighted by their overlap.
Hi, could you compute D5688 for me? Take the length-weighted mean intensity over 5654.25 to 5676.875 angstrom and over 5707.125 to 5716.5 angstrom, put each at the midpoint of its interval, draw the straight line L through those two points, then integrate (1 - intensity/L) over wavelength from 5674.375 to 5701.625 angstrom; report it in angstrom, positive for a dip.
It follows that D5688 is -1.2 angstrom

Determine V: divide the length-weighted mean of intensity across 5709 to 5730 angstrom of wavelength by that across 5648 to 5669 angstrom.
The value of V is 1.01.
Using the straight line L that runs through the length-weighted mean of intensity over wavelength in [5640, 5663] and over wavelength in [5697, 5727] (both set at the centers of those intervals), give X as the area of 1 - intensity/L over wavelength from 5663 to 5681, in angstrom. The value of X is -0.5 angstrom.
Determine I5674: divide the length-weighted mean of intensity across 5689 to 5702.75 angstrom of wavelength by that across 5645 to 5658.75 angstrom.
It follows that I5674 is 1.03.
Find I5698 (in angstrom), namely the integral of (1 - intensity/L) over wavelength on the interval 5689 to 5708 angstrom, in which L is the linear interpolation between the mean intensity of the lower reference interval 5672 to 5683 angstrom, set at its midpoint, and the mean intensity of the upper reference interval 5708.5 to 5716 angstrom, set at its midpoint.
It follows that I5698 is -0.4 angstrom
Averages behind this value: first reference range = 23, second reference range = 21.2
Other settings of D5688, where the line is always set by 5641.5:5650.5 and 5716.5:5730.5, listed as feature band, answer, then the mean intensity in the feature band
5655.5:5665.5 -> 0.14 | 21.7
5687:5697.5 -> -0.16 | 22.7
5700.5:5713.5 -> 0.77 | 21.1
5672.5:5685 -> -0.42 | 22.9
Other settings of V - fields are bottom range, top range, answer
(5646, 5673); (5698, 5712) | 0.97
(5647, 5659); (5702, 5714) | 0.95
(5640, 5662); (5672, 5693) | 1.02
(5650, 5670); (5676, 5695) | 1.02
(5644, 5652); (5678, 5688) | 1.02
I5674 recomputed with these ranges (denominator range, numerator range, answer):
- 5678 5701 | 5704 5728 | 0.97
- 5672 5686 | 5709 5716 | 0.93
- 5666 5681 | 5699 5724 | 0.95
